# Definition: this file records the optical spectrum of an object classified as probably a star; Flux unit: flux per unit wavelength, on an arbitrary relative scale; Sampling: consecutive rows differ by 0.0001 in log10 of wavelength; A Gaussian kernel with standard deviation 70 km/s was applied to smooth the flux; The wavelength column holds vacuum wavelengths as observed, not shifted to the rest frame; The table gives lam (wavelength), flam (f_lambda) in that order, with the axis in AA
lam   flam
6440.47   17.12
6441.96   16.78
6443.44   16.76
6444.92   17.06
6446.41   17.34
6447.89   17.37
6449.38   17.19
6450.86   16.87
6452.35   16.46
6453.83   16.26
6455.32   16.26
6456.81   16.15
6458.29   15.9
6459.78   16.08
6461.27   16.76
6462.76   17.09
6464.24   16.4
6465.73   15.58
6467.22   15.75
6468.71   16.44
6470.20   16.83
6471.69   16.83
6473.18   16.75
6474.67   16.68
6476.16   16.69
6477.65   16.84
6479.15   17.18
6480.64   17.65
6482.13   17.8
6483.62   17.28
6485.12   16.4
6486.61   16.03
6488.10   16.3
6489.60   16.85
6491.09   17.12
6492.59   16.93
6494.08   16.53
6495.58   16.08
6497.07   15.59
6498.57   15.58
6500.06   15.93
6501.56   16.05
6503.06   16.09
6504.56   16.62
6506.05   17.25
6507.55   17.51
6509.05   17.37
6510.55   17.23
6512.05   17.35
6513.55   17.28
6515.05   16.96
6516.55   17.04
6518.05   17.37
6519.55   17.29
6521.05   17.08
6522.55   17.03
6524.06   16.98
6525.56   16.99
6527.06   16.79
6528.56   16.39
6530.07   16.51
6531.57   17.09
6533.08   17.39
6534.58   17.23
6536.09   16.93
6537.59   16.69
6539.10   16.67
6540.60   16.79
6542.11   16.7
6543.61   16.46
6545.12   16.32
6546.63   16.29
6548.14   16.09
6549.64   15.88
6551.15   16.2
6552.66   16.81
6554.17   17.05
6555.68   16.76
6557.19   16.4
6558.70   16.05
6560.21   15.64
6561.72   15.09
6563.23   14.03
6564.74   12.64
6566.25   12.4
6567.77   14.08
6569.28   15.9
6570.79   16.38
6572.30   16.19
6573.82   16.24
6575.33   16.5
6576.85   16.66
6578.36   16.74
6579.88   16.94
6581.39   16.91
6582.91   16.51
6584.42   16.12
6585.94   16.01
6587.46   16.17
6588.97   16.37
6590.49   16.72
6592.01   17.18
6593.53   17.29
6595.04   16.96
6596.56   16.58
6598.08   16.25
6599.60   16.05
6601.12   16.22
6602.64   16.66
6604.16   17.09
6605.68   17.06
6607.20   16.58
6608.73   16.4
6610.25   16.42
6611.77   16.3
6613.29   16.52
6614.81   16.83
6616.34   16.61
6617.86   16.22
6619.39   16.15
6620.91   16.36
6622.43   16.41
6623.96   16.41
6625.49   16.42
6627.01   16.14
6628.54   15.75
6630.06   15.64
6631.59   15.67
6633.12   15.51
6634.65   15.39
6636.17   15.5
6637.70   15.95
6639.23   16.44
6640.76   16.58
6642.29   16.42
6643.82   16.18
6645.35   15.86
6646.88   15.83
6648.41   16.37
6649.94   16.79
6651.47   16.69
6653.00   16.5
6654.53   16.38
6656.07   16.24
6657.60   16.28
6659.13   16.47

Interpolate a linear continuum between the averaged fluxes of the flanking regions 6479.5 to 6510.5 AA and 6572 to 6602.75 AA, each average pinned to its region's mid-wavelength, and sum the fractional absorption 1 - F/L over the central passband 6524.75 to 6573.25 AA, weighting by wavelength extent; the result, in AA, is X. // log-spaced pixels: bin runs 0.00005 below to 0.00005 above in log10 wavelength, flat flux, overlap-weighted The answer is 1.5 AA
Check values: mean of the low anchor 16.7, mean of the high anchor 16.5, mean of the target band 16.1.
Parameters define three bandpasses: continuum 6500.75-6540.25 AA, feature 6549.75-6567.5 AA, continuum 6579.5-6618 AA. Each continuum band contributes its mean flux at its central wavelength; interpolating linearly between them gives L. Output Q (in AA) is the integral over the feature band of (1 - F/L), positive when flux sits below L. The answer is 1.5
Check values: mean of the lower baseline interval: 17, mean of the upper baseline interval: 16.6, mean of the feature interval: 15.3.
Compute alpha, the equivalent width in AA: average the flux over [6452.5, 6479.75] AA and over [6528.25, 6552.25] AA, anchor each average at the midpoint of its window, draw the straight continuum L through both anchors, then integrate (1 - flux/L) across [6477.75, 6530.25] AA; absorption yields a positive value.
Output -0.9 AA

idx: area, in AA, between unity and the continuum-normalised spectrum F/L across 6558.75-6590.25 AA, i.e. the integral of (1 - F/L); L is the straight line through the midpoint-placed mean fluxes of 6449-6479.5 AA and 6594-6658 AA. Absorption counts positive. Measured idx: 1.3 AA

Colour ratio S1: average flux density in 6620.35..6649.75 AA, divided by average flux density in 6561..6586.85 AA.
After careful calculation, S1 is 1.03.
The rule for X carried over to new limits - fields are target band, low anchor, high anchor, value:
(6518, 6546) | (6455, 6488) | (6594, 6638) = -0.7 AA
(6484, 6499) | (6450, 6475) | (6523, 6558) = 0.1 AA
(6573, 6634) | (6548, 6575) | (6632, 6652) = -2.3 AA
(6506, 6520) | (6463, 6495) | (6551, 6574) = -0.9 AA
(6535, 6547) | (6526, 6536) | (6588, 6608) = 0.2 AA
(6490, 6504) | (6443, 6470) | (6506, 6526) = 0.6 AA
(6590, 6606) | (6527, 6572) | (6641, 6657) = -0.5 AA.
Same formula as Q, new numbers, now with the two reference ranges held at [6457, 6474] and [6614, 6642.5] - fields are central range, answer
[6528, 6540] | -0.4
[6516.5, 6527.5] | -0.5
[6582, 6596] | -0.4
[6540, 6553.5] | -0.1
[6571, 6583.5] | -0.3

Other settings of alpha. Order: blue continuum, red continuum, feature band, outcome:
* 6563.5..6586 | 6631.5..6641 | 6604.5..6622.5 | -0.82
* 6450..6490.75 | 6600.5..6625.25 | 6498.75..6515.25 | -0.25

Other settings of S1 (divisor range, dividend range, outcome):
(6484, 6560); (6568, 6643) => 0.98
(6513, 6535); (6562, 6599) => 0.94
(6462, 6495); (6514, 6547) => 1.01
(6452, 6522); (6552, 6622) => 0.97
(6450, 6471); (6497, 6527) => 1.03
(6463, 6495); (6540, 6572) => 0.94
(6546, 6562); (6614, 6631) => 1.00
